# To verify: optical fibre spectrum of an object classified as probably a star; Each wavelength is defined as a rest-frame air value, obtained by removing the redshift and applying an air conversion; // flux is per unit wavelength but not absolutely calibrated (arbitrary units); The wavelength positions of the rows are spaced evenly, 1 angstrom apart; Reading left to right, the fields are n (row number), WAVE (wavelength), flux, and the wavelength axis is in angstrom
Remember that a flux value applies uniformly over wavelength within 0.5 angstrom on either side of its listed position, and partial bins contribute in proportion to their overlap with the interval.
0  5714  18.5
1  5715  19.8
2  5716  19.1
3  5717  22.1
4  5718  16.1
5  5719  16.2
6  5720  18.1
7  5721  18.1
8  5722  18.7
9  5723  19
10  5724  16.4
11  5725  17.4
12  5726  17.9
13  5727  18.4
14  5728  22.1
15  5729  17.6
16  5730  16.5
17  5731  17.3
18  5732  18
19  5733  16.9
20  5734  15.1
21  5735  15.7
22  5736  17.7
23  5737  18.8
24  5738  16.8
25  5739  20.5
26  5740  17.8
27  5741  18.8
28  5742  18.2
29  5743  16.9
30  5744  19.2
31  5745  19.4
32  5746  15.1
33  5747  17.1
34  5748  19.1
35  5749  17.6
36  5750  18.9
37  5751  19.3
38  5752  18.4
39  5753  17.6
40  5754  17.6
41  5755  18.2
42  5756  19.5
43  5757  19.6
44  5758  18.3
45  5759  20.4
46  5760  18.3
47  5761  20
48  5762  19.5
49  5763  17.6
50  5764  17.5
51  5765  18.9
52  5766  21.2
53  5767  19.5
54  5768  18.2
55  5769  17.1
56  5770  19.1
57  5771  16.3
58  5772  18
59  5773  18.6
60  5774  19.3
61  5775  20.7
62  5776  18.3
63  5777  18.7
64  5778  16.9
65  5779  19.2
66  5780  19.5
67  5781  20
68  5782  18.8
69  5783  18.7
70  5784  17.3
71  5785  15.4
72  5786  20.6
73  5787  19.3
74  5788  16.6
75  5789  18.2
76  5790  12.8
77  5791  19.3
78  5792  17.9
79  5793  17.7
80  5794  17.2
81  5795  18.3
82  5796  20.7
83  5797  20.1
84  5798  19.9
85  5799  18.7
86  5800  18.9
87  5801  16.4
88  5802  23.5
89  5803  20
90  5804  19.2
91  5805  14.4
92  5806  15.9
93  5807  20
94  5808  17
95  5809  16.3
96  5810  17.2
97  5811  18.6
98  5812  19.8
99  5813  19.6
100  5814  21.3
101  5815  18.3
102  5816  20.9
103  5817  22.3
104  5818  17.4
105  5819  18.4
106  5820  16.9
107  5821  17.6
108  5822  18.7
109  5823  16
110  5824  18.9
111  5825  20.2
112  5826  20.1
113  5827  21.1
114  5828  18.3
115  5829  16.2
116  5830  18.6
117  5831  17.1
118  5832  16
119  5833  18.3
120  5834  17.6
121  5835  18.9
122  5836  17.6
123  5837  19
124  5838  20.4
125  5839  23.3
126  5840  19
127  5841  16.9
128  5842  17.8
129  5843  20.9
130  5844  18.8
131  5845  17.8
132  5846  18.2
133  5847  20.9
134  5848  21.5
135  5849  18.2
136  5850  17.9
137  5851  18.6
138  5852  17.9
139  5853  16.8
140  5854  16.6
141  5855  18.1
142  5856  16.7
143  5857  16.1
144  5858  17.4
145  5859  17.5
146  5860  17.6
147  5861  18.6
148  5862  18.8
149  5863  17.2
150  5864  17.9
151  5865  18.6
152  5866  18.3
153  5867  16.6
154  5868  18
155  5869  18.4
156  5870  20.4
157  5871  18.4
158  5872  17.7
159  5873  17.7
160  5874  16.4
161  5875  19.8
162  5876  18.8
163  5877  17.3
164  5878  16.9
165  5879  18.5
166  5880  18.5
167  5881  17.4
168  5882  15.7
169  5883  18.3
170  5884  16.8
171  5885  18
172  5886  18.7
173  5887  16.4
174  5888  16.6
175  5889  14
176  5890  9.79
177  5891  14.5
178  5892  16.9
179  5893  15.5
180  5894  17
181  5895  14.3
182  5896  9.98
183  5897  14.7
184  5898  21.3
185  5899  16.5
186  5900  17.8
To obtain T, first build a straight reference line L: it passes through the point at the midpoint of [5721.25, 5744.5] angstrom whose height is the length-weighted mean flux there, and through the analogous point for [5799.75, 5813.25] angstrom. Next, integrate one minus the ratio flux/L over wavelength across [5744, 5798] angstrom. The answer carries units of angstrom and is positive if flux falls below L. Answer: -1.04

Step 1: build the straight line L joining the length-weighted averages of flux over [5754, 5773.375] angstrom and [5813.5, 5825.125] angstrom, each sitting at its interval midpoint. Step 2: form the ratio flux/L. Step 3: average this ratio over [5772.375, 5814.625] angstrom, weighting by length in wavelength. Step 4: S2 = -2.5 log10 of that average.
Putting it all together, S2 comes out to 0.02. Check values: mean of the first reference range 18.7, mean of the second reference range 18.9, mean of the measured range 18.5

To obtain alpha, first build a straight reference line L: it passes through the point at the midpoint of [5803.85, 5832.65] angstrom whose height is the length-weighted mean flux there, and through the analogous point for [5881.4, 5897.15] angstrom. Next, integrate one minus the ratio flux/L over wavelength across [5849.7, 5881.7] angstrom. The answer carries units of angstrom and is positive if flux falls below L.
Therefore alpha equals -2.8 angstrom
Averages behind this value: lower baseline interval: 18.3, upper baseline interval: 15.5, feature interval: 17.8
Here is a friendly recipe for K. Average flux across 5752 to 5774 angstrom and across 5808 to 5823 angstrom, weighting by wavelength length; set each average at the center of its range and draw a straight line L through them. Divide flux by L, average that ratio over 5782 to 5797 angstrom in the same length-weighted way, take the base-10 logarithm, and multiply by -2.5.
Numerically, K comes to 0.04 mag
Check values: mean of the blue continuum 18.6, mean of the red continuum 18.7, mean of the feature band 18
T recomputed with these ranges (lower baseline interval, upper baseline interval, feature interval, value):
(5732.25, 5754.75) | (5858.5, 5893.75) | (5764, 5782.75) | -1.1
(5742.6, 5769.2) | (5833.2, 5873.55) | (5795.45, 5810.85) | -0.1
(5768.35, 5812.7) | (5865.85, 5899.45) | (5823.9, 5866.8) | -2.3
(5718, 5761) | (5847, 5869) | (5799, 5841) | -1.6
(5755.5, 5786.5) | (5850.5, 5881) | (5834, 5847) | -0.7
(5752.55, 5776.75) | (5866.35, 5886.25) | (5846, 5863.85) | 0.0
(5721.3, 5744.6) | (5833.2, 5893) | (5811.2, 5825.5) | -0.9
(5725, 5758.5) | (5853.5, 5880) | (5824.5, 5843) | -0.9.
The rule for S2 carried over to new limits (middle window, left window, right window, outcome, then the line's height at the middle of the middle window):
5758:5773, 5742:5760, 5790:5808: -0.02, 18.4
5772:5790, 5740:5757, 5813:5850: 0.00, 18.5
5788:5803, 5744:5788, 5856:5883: -0.01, 18.4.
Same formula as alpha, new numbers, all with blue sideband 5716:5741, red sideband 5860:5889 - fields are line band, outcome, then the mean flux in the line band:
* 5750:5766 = -0.8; 18.8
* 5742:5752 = -0.1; 18.1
